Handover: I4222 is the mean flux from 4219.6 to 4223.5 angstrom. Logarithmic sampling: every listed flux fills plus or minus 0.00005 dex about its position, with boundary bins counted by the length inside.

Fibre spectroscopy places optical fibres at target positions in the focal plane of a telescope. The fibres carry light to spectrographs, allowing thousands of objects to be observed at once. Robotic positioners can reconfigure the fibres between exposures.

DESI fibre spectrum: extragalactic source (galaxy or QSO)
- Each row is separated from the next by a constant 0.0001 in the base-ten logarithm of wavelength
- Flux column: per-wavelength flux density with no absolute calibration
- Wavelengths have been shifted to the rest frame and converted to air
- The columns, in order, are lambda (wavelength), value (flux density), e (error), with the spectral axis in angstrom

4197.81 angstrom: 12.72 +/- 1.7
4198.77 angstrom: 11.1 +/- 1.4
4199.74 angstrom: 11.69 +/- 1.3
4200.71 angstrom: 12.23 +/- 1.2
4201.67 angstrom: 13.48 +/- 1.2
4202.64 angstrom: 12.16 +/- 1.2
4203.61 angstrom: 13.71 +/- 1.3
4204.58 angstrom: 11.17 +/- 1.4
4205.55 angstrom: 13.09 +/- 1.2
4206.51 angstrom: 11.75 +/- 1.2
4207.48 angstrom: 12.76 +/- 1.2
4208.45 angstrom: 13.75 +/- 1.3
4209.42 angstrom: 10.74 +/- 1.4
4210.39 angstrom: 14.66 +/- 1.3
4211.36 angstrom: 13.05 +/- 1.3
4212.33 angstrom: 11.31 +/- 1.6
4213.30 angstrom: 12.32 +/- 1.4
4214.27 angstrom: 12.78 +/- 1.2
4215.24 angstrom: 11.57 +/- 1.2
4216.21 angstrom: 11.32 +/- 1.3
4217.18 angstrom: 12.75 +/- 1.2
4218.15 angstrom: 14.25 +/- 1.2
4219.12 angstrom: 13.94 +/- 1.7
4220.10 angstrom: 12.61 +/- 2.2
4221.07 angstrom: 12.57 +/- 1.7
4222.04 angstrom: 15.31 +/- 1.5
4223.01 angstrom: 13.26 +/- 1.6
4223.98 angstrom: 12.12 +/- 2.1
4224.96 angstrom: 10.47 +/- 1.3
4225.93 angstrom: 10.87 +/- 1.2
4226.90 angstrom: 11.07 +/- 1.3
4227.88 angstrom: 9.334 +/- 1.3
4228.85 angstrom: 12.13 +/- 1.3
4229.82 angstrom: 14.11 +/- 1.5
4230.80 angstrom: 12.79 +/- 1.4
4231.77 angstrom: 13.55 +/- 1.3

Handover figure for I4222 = 13.4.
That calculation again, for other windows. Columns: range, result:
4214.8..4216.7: 11.5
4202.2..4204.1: 12.9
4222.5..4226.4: 11.7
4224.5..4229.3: 10.8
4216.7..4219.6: 13.7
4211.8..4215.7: 12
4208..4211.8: 13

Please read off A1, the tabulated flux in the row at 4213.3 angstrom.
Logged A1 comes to 12.32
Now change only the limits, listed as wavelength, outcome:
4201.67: 13.48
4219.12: 13.94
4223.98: 12.12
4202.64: 12.16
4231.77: 13.55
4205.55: 13.09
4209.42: 10.74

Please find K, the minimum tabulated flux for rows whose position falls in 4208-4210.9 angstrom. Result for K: 10.74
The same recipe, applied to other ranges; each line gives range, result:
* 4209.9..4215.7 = 11.31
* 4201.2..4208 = 11.17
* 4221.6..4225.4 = 10.47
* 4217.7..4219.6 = 13.94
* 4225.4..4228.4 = 9.334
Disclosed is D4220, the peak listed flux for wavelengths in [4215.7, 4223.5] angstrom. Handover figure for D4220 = 15.31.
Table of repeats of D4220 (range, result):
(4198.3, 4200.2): 11.69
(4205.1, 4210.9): 14.66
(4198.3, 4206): 13.71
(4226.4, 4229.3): 12.13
